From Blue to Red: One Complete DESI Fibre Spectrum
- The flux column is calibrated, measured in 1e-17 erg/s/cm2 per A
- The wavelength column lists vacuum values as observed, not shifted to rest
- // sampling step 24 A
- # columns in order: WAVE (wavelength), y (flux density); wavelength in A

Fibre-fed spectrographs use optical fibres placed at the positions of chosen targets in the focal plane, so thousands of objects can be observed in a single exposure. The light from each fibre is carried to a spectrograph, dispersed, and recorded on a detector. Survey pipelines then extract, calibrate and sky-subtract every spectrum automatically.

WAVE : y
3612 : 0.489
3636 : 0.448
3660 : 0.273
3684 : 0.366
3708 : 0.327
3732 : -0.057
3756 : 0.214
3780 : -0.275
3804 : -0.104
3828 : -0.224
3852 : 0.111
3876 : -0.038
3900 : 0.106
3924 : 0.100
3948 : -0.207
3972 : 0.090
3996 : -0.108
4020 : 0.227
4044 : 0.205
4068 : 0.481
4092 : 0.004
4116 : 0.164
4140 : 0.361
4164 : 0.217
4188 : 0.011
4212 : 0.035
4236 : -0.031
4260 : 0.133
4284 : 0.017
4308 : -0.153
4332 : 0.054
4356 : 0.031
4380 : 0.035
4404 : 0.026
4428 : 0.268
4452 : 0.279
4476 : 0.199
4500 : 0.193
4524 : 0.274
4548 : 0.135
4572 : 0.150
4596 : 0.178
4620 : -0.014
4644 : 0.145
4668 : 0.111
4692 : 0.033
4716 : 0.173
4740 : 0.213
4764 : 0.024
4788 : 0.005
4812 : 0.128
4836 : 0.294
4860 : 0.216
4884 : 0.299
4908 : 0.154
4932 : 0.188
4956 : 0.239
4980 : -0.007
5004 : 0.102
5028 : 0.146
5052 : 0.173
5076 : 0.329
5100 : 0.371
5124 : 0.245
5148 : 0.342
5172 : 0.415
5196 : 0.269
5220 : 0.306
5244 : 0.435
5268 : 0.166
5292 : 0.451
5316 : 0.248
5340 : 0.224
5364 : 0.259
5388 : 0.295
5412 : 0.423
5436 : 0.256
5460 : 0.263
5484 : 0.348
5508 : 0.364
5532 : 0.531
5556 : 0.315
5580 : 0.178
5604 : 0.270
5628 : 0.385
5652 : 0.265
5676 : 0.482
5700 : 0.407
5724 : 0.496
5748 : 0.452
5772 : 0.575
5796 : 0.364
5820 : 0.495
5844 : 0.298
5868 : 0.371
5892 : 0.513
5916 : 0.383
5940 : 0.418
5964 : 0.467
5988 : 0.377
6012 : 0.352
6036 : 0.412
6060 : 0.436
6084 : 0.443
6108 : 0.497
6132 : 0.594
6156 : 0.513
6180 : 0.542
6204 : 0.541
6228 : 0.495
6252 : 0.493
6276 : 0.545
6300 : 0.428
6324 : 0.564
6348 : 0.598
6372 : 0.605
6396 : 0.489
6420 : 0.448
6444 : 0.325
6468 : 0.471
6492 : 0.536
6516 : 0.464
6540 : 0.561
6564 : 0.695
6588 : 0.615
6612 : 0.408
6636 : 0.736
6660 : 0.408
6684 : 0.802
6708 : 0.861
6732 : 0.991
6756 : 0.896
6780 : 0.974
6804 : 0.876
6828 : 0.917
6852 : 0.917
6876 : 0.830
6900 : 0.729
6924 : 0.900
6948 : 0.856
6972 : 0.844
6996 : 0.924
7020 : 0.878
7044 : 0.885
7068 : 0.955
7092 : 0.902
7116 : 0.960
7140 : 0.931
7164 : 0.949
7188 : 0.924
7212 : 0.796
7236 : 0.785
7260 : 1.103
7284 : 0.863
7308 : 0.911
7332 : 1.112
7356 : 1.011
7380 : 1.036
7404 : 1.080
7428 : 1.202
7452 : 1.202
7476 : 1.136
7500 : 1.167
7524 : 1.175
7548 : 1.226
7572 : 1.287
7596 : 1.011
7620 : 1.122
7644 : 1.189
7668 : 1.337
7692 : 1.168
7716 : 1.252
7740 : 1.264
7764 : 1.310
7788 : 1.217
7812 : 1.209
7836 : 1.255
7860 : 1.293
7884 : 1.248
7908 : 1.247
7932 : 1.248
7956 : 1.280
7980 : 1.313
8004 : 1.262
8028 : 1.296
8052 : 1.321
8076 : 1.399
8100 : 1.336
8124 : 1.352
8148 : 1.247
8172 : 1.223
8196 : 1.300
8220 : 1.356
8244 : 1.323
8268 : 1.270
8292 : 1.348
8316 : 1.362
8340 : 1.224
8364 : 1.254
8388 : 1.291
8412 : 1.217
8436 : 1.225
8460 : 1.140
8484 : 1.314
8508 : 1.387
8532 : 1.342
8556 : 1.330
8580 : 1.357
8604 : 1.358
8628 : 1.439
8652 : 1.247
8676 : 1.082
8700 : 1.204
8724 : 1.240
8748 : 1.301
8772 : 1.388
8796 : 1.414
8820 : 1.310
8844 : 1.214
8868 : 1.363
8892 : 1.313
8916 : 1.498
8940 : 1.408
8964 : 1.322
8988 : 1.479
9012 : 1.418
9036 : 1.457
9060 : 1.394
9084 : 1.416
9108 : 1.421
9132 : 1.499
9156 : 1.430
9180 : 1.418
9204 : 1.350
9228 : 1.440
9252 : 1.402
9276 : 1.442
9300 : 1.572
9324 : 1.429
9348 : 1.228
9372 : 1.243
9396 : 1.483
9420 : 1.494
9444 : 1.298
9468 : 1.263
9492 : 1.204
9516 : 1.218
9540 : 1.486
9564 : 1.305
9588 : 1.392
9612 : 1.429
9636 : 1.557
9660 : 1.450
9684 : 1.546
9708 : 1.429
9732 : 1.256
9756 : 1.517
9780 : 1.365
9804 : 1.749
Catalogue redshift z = 0.678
